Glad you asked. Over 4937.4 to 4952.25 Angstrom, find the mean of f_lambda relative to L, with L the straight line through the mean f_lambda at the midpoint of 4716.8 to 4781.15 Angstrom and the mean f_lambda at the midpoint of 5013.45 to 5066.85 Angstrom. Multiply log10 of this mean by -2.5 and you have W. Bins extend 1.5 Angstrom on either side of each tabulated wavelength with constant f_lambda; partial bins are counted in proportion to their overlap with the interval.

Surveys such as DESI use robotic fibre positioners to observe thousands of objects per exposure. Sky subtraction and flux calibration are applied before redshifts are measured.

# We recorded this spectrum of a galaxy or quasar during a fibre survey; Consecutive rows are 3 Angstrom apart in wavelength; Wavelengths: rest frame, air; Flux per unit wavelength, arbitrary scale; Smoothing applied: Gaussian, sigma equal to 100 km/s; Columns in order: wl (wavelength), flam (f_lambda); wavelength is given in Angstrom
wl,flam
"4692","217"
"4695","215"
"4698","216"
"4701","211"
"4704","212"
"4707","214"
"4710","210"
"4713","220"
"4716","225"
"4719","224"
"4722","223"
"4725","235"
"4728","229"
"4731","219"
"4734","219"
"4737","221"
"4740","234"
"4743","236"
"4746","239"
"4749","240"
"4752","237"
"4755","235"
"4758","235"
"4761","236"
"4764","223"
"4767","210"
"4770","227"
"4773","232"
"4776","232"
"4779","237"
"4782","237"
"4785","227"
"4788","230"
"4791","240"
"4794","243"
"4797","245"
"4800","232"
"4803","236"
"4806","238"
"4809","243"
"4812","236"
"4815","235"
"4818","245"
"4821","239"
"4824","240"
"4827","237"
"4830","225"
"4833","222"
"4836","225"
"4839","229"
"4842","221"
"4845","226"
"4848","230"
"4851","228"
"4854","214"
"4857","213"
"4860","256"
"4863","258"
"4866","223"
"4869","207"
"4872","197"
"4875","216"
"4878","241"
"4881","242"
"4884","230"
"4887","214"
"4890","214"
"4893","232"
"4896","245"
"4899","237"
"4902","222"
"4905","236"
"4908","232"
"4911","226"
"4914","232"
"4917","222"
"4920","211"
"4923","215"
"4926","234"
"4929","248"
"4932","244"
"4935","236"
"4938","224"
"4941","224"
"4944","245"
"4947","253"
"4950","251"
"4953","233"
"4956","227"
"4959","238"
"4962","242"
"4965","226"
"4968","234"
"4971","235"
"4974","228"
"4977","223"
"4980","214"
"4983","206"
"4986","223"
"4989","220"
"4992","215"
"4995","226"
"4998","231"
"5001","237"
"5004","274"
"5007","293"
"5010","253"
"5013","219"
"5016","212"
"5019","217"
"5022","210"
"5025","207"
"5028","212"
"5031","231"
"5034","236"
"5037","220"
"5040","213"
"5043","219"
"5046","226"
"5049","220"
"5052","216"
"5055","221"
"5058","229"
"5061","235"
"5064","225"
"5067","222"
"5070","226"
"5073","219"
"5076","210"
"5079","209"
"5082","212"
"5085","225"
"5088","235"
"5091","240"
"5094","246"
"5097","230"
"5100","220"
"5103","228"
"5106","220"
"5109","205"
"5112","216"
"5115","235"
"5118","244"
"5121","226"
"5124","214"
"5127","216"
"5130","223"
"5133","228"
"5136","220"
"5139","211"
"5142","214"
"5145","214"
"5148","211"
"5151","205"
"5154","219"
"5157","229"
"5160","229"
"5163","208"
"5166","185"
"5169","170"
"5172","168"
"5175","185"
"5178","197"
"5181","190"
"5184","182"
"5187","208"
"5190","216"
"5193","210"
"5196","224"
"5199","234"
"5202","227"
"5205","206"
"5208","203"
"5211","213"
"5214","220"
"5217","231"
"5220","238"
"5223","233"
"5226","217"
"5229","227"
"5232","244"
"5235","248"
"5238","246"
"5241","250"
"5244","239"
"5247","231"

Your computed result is -0.08 mag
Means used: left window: 230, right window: 221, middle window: 240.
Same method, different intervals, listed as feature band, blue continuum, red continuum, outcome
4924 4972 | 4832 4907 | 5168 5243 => -0.06 mag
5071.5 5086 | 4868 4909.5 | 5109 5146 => 0.04 mag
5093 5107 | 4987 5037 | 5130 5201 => -0.06 mag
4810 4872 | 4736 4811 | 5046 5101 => 0.01 mag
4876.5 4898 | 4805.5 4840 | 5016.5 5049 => -0.01 mag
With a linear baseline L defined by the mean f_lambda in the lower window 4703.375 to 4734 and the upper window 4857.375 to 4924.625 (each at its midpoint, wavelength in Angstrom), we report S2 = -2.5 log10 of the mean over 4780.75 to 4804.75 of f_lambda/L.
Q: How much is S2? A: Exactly -0.06 mag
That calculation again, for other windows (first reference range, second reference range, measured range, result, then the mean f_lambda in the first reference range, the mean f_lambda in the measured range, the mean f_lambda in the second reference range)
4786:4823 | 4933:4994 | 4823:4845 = 0.04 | 238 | 228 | 230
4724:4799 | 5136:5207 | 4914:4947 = -0.05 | 232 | 231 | 206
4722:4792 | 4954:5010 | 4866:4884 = 0.05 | 231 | 222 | 233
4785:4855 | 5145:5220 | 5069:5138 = -0.05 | 233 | 224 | 208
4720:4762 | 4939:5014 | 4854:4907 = 0.02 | 231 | 228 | 235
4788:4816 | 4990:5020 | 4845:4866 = 0.03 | 238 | 232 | 238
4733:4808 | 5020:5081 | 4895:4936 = -0.02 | 233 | 231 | 220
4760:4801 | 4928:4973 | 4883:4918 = 0.03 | 232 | 229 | 237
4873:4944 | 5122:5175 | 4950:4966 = -0.05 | 230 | 235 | 209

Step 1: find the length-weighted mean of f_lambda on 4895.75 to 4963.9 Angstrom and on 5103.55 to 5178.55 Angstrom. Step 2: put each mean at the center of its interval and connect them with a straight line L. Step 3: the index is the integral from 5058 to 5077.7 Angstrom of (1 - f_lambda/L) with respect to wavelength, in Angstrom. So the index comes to -0.3 Angstrom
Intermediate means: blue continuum 234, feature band 223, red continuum 212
